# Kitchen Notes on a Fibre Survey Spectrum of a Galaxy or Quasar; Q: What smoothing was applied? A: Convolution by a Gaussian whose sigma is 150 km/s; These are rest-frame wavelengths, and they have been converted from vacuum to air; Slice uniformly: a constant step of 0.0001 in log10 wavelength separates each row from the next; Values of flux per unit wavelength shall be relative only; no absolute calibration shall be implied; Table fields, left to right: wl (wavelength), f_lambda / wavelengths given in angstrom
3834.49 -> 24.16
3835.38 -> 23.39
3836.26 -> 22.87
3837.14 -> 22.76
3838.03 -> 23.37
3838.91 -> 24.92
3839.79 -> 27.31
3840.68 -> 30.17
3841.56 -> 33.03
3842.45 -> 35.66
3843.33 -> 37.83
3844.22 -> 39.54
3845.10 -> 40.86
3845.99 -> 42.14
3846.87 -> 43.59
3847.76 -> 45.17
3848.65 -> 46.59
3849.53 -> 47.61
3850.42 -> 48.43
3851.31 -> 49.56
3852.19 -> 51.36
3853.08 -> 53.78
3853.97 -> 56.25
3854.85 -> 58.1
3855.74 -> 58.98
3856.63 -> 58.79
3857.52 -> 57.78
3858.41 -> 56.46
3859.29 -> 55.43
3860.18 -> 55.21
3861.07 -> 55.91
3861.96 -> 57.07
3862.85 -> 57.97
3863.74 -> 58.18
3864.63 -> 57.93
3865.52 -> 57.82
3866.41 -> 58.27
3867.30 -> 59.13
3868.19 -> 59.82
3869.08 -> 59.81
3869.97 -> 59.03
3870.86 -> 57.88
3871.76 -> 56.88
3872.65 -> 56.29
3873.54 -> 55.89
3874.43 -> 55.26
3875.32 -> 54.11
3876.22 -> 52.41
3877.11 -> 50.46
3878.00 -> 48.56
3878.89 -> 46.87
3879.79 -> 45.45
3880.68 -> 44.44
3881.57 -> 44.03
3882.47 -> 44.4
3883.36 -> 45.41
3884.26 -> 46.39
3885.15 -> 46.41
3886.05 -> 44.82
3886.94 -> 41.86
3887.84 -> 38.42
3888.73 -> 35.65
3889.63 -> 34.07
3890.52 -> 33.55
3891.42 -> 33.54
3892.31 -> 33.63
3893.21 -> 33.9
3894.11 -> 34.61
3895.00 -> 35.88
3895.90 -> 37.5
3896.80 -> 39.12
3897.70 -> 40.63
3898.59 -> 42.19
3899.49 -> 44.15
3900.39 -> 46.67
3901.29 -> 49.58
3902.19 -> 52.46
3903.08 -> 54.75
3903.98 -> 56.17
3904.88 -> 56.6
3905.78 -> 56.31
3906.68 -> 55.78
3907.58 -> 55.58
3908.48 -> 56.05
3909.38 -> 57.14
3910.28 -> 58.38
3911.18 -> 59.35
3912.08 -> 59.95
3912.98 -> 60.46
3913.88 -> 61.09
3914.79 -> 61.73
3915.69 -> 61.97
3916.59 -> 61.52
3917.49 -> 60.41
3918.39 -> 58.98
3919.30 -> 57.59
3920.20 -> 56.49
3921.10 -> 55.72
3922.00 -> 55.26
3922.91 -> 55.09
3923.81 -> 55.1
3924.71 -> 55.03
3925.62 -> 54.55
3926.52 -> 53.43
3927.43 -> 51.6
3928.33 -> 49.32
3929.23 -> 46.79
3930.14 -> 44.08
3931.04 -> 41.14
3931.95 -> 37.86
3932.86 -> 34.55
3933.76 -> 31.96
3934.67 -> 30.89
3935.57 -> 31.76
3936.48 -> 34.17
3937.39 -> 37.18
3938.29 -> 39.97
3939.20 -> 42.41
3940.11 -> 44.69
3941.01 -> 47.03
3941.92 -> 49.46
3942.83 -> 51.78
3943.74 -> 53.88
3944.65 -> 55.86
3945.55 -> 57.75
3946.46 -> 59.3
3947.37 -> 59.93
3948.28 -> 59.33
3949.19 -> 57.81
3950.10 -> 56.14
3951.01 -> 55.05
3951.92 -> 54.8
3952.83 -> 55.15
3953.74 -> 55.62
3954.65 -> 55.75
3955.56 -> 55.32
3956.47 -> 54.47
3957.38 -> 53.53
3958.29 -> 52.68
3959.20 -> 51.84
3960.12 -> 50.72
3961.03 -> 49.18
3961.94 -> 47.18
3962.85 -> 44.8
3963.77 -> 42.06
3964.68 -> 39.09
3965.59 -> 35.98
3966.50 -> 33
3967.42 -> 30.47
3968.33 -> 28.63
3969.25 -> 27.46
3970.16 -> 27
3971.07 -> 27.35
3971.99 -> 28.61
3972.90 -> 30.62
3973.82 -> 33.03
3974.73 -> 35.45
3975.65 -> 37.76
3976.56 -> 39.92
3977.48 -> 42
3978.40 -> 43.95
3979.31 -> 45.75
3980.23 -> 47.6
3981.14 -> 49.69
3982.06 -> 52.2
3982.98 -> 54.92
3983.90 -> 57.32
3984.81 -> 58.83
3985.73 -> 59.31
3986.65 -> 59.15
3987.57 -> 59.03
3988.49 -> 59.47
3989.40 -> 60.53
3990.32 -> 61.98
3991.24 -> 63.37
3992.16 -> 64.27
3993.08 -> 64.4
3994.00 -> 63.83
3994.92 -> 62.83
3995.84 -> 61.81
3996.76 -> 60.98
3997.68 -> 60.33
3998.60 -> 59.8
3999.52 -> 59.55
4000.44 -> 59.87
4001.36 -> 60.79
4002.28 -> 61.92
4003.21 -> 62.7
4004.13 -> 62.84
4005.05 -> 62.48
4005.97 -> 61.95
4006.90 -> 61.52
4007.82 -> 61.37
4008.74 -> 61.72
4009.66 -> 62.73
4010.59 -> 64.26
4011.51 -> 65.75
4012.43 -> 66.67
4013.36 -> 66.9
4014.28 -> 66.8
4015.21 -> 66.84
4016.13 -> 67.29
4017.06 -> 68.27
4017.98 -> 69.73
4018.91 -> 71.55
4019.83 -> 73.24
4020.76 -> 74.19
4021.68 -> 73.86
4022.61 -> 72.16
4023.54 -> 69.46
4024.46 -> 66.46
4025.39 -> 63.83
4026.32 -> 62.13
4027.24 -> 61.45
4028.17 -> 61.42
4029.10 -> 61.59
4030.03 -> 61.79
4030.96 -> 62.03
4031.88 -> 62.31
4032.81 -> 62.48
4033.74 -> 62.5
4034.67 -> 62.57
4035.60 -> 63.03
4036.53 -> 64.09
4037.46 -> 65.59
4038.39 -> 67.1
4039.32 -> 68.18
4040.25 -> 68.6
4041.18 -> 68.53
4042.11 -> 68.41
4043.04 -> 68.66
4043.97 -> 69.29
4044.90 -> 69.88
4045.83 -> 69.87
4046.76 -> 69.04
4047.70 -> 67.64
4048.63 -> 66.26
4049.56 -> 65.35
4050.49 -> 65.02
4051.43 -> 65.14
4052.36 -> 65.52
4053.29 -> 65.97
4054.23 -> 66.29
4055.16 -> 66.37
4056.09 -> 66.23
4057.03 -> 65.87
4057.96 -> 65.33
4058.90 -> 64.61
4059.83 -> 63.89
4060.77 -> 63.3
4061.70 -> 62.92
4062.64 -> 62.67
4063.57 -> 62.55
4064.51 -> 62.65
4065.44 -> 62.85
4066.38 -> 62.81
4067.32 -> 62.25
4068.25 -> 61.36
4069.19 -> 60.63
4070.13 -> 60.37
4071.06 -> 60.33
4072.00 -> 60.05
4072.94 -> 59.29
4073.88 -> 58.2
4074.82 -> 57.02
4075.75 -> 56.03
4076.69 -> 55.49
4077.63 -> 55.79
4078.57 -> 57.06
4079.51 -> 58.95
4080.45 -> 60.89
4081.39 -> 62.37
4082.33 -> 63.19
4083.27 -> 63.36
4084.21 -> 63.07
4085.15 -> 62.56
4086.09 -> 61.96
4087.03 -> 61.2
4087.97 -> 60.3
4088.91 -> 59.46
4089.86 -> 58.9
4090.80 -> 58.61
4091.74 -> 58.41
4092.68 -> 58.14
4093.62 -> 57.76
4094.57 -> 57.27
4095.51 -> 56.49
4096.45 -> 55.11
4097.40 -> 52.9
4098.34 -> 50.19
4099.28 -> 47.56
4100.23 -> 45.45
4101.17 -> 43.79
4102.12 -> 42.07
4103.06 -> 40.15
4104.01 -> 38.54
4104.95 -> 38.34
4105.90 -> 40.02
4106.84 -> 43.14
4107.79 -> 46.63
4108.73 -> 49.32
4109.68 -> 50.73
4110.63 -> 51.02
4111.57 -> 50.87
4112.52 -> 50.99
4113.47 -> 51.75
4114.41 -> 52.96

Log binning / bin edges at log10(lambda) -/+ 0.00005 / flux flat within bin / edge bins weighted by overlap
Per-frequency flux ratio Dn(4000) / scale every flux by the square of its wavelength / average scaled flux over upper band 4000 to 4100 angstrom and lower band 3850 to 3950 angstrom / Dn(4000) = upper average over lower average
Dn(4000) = 1.3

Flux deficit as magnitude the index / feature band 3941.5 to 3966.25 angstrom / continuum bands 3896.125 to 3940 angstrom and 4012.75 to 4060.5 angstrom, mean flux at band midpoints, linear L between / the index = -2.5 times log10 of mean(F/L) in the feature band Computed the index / 0.06 mag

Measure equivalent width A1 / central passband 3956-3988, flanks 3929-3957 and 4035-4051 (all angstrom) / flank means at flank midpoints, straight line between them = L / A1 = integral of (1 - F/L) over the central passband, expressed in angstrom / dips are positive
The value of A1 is 6.0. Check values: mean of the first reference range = 48.2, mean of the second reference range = 67.3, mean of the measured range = 43.7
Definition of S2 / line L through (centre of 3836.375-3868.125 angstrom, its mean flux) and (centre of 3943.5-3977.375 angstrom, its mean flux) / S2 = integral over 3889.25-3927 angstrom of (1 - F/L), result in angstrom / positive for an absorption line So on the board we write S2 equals -3.7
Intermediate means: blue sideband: 47.4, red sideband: 45.6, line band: 51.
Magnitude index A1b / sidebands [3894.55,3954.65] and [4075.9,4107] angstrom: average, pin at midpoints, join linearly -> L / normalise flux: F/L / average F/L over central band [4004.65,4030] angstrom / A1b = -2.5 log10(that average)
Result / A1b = -0.24 mag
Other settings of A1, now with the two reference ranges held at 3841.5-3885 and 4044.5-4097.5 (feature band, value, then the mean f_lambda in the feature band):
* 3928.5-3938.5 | 3.17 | 37.6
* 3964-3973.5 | 4.29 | 31.1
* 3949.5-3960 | 0.29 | 54.5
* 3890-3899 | 2.83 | 36.4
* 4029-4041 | -0.82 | 64.2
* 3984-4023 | -3.60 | 63.9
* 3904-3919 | -1.34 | 58.7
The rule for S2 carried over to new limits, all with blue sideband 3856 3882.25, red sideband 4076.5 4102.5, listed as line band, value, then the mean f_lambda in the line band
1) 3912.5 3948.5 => 3.26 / 50.4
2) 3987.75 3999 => -1.20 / 61.9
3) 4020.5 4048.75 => -4.98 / 66.2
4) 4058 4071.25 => -1.40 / 62.5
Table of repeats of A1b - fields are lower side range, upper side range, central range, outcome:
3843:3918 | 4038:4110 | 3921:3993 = 0.136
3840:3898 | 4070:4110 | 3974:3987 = 0.060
